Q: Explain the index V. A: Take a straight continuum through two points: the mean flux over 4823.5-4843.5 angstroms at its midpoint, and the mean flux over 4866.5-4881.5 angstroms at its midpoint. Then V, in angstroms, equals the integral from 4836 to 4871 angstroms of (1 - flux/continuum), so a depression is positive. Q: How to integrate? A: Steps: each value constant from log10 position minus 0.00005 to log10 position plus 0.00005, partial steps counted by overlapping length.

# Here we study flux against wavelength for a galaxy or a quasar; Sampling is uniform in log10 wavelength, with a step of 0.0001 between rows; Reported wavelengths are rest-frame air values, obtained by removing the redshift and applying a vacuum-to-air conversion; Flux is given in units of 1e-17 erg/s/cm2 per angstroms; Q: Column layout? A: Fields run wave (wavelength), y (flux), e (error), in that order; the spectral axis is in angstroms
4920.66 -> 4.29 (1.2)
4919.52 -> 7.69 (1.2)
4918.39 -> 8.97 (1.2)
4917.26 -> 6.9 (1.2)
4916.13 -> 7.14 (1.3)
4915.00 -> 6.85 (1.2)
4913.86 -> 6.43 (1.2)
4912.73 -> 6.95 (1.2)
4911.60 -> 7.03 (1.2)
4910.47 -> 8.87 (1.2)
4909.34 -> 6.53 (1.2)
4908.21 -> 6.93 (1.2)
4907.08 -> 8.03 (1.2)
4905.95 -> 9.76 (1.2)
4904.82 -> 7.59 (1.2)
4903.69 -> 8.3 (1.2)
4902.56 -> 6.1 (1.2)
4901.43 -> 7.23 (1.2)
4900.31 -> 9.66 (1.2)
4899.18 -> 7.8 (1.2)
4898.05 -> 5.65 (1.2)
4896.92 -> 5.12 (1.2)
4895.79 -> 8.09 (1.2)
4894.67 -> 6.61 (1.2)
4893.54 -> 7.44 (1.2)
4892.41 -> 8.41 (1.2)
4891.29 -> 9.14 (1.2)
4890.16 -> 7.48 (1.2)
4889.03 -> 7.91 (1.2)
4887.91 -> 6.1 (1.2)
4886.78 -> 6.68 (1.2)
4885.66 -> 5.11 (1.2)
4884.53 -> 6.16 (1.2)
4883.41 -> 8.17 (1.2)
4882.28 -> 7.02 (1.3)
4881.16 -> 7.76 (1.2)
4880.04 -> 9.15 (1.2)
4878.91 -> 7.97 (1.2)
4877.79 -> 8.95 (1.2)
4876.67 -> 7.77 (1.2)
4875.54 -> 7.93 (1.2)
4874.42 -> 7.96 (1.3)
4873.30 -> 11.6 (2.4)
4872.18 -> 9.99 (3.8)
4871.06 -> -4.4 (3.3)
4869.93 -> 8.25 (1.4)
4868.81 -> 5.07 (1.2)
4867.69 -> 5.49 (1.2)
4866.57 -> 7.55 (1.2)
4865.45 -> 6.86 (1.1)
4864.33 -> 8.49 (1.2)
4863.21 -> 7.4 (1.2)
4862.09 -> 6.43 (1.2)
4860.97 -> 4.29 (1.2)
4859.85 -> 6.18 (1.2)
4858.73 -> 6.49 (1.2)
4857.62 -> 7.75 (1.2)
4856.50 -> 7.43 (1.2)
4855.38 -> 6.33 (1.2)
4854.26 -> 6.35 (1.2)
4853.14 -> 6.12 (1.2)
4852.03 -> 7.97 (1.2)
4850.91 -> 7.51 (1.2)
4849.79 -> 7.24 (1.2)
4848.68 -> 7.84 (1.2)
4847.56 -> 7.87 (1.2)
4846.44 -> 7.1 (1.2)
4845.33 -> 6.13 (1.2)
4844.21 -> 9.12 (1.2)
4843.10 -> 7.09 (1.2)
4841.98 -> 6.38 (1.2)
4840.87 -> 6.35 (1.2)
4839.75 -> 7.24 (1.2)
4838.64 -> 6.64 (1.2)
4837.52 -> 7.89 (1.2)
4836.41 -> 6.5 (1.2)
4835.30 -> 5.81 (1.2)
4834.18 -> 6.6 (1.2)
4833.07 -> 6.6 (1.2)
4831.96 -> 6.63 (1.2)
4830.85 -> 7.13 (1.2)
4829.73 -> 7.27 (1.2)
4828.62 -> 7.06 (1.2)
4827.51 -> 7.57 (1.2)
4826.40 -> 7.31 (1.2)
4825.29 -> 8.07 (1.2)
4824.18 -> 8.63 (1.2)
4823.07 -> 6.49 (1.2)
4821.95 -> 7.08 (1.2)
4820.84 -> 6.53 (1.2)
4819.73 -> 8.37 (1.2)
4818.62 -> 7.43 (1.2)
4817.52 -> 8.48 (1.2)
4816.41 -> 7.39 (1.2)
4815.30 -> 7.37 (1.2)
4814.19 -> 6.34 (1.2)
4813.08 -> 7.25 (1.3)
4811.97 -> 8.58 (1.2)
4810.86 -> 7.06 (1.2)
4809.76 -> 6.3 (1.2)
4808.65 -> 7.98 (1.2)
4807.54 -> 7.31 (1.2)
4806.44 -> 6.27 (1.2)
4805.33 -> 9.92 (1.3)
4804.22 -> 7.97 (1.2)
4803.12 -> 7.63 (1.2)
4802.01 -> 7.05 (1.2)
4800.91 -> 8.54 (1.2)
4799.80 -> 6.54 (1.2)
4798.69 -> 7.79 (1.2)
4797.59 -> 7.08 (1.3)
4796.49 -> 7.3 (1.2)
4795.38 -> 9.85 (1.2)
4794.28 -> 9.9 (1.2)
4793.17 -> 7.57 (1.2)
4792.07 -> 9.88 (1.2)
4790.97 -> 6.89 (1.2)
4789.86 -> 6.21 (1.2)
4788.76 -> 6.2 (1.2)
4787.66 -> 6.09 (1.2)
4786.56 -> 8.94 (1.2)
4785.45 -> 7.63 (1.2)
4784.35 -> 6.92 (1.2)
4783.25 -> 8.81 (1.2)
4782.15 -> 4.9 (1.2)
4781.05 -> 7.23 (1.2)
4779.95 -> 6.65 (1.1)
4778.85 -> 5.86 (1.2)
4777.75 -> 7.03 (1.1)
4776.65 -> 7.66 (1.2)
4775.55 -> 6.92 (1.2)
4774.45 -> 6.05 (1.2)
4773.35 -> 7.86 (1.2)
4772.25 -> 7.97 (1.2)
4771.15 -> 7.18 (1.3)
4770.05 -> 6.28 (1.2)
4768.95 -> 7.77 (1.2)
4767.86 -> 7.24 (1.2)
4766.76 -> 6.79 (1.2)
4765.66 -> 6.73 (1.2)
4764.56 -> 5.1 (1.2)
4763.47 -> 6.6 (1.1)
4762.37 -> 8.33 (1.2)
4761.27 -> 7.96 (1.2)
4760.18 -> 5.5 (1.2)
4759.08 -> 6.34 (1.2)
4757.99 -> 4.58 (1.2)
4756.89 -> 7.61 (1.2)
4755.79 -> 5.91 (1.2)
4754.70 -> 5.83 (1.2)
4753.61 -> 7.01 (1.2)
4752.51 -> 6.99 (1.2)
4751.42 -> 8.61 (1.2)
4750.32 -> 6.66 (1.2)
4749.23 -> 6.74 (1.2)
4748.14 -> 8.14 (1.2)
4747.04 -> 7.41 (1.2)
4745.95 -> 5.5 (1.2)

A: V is 1.6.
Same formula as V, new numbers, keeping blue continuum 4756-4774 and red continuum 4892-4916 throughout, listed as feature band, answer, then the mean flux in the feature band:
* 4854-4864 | 0.9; 6.57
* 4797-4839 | -1.7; 7.33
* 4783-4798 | -1.8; 7.79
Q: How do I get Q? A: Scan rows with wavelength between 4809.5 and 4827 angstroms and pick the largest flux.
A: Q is 8.63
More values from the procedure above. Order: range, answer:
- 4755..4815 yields 9.92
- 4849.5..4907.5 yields 11.6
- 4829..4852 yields 9.12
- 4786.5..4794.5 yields 9.9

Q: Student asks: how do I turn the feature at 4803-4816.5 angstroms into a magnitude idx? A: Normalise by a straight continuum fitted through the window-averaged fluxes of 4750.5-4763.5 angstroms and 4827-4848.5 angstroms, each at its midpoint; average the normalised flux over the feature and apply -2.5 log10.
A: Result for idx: -0.08 mag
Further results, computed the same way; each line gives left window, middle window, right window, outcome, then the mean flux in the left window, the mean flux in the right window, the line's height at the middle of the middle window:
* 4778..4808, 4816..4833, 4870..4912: 0.01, 7.51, 7.41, 7.48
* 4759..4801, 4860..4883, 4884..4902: 0.02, 7.23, 7.16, 7.18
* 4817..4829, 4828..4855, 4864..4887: 0.06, 7.56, 7.11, 7.4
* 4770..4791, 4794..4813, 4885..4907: -0.11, 6.98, 7.39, 7.06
